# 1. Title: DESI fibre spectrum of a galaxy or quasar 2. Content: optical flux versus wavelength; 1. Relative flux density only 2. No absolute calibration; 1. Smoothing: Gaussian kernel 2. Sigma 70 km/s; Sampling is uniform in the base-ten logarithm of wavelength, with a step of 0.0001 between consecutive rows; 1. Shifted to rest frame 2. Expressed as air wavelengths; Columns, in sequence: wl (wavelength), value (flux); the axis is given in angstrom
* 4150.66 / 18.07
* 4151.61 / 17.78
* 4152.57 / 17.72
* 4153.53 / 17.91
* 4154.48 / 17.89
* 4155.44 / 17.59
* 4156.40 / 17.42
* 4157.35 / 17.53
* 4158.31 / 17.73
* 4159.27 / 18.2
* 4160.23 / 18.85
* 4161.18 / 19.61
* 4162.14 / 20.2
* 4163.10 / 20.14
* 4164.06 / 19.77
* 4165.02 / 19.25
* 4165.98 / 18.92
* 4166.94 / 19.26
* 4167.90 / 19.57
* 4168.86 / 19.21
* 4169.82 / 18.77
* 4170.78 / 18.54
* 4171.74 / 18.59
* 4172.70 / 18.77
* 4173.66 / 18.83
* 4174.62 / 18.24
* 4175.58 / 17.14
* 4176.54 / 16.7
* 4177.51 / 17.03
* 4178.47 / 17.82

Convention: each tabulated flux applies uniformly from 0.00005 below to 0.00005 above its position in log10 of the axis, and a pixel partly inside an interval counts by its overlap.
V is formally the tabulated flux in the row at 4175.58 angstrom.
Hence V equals 17.14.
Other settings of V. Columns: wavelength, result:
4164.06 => 19.77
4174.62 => 18.24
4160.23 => 18.85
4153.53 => 17.91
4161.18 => 19.61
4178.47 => 17.82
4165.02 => 19.25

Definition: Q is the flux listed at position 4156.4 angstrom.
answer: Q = 17.42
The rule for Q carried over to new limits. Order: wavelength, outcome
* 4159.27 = 18.2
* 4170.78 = 18.54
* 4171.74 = 18.59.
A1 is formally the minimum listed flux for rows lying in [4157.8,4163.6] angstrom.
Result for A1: 17.73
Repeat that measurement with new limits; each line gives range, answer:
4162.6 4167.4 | 18.92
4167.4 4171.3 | 18.54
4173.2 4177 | 16.7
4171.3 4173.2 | 18.59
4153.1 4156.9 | 17.42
